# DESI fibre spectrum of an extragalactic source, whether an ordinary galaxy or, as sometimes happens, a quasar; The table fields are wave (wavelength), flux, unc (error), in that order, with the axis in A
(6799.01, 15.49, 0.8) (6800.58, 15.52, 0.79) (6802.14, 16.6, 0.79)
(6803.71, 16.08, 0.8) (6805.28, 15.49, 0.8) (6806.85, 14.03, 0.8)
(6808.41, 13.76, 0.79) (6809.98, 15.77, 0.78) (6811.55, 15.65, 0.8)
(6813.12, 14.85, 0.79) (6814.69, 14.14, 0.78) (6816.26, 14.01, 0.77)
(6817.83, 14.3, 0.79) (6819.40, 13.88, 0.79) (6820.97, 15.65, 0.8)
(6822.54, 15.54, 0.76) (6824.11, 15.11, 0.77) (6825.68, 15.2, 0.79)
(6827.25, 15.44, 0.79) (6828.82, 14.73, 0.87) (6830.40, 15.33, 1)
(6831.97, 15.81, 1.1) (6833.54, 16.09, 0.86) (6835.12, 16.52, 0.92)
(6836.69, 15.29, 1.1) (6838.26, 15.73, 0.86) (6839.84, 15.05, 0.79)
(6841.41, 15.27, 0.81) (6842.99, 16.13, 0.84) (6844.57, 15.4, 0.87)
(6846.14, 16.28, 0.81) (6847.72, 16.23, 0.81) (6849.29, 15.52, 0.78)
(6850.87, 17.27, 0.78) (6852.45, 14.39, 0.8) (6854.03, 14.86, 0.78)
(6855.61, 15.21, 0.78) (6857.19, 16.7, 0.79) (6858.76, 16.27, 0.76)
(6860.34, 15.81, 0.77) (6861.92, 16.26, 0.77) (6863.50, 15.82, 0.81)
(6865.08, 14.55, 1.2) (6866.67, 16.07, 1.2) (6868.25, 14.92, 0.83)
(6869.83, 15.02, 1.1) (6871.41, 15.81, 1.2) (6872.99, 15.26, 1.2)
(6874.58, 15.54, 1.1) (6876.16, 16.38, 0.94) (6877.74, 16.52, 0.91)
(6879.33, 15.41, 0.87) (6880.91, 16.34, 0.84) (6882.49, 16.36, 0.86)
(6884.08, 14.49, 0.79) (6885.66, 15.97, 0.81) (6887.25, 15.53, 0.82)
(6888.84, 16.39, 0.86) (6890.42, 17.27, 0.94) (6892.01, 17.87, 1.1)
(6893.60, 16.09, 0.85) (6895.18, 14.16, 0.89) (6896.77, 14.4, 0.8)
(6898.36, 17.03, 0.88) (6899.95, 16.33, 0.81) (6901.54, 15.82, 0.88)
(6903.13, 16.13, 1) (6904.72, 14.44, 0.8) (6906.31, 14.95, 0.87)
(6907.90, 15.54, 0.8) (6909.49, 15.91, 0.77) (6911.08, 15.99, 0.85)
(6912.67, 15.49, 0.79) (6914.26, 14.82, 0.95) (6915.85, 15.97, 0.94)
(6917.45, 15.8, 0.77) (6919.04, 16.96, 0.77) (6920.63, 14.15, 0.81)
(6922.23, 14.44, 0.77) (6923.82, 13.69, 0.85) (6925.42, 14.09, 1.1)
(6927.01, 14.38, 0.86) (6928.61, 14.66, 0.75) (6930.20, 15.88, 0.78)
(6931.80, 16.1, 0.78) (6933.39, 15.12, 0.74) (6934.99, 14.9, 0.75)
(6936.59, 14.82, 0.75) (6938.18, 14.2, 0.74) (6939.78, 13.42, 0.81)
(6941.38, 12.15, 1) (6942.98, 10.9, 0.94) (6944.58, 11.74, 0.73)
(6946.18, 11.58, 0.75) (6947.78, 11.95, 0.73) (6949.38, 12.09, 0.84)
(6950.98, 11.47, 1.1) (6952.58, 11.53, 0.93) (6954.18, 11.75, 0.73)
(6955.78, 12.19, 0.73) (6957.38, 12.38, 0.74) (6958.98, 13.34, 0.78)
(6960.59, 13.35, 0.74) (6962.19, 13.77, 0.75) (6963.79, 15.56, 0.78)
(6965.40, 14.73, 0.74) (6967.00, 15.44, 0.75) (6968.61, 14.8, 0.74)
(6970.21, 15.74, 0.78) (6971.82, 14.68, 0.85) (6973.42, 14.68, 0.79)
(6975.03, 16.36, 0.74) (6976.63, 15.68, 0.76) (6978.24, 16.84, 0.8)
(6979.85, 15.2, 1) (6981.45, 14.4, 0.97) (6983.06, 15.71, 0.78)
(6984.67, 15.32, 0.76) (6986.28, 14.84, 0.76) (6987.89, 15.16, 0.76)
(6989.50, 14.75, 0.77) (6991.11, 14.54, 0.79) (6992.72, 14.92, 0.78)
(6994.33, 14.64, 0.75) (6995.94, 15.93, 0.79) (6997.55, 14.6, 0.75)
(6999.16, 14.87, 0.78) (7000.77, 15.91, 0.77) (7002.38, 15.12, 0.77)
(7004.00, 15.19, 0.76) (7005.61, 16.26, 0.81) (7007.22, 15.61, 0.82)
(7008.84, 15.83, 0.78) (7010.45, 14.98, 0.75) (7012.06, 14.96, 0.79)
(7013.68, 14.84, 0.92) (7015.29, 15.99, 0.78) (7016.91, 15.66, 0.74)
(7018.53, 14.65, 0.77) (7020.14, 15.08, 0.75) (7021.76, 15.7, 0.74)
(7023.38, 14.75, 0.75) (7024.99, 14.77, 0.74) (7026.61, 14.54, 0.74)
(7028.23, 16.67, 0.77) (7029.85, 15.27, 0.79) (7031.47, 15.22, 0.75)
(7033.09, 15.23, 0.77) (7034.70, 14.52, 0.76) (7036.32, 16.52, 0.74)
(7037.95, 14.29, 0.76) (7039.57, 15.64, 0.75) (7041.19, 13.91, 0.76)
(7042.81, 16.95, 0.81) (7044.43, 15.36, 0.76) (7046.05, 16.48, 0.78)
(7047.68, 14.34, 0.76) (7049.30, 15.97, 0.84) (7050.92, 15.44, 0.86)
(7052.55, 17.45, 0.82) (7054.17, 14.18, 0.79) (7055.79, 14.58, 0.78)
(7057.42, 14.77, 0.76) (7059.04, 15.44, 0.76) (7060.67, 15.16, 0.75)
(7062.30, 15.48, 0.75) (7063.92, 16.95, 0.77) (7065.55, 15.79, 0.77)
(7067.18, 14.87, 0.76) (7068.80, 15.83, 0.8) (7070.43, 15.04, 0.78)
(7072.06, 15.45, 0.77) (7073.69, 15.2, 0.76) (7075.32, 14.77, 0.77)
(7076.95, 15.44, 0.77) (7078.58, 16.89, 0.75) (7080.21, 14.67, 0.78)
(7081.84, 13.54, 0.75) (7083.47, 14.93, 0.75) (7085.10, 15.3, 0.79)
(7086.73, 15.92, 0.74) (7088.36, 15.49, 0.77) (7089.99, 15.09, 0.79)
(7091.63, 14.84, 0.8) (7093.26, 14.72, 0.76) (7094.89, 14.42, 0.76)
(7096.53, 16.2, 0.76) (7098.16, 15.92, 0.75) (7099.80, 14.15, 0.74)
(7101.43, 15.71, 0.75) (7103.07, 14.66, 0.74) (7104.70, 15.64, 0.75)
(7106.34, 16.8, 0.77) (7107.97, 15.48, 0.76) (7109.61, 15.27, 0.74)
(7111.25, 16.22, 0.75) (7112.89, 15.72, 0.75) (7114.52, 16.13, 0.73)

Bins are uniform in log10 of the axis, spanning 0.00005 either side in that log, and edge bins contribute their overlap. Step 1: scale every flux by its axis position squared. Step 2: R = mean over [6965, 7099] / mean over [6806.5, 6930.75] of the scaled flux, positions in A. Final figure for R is 1.04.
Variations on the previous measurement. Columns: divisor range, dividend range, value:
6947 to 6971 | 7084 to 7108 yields 1.20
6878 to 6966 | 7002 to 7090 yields 1.09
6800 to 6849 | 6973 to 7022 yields 1.05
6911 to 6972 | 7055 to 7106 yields 1.14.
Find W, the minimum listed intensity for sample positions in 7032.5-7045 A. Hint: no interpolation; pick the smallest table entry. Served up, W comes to 13.91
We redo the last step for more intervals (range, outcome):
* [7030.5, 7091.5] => 13.54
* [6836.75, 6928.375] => 13.69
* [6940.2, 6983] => 10.9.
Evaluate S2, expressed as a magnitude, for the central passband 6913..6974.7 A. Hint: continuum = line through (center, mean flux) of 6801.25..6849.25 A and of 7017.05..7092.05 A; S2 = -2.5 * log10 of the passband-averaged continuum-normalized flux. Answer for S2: 0.10 mag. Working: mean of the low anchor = 15.3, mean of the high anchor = 15.3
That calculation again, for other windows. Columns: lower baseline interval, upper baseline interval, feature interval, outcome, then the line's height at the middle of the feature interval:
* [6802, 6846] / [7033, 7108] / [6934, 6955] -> 0.22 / 15.3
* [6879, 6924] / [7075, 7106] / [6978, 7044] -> 0.01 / 15.4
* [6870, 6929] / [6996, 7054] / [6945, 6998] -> 0.09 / 15.5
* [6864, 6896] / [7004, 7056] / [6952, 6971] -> 0.14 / 15.6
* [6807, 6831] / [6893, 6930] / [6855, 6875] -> -0.04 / 15.1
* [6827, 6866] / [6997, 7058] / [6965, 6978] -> 0.01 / 15.4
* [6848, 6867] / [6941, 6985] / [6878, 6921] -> -0.06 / 14.9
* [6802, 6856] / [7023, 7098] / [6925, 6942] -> 0.06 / 15.3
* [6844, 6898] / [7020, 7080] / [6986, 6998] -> 0.04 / 15.5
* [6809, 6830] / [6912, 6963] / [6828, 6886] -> -0.08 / 14.5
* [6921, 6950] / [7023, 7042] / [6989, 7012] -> -0.04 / 14.6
